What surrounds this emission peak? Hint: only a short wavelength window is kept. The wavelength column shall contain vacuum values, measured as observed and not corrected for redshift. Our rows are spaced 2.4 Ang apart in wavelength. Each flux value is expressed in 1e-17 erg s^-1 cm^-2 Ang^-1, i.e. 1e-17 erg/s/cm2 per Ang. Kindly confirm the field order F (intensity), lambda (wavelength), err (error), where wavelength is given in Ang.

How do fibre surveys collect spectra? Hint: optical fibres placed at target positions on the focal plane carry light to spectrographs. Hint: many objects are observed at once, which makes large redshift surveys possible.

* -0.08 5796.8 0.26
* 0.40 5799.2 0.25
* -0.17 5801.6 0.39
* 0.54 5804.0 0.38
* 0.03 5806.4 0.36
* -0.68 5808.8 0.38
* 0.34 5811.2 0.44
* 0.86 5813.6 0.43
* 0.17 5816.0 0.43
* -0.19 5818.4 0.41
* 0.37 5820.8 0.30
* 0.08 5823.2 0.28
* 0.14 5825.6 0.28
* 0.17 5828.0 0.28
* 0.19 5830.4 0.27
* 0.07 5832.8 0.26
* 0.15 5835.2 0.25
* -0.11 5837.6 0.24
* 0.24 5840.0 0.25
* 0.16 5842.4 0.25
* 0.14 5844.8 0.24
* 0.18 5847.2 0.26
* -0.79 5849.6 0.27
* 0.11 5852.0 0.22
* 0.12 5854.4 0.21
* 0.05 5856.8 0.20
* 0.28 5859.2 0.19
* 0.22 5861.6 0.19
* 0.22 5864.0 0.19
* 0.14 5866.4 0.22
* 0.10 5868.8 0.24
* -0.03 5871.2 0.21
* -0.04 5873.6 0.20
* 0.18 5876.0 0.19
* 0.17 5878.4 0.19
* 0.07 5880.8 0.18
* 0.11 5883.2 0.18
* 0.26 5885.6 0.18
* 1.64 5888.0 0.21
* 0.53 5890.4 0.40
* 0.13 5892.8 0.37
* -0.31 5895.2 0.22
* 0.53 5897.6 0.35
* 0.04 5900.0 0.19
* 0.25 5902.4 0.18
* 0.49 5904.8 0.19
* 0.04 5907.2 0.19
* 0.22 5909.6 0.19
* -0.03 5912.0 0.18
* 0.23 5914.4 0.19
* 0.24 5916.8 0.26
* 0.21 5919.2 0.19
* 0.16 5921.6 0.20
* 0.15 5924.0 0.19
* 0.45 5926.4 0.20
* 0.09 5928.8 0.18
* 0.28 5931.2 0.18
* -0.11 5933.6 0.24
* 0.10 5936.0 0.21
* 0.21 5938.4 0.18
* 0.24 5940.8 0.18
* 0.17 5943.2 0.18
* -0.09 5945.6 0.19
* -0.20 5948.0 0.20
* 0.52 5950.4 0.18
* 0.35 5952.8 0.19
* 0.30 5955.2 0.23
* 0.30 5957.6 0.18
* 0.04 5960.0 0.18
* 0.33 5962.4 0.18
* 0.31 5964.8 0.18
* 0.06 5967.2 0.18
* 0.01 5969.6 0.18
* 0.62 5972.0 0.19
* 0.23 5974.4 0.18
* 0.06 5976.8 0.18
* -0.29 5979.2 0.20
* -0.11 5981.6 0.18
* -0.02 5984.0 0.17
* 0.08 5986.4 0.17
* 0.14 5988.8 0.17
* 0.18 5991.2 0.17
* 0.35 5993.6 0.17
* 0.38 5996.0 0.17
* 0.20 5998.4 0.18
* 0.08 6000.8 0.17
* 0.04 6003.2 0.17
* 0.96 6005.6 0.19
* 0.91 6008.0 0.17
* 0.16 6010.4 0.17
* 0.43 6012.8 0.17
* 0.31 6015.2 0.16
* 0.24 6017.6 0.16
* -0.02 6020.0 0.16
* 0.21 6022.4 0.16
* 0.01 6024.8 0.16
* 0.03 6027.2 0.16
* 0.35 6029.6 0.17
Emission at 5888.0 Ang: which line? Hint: H-beta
